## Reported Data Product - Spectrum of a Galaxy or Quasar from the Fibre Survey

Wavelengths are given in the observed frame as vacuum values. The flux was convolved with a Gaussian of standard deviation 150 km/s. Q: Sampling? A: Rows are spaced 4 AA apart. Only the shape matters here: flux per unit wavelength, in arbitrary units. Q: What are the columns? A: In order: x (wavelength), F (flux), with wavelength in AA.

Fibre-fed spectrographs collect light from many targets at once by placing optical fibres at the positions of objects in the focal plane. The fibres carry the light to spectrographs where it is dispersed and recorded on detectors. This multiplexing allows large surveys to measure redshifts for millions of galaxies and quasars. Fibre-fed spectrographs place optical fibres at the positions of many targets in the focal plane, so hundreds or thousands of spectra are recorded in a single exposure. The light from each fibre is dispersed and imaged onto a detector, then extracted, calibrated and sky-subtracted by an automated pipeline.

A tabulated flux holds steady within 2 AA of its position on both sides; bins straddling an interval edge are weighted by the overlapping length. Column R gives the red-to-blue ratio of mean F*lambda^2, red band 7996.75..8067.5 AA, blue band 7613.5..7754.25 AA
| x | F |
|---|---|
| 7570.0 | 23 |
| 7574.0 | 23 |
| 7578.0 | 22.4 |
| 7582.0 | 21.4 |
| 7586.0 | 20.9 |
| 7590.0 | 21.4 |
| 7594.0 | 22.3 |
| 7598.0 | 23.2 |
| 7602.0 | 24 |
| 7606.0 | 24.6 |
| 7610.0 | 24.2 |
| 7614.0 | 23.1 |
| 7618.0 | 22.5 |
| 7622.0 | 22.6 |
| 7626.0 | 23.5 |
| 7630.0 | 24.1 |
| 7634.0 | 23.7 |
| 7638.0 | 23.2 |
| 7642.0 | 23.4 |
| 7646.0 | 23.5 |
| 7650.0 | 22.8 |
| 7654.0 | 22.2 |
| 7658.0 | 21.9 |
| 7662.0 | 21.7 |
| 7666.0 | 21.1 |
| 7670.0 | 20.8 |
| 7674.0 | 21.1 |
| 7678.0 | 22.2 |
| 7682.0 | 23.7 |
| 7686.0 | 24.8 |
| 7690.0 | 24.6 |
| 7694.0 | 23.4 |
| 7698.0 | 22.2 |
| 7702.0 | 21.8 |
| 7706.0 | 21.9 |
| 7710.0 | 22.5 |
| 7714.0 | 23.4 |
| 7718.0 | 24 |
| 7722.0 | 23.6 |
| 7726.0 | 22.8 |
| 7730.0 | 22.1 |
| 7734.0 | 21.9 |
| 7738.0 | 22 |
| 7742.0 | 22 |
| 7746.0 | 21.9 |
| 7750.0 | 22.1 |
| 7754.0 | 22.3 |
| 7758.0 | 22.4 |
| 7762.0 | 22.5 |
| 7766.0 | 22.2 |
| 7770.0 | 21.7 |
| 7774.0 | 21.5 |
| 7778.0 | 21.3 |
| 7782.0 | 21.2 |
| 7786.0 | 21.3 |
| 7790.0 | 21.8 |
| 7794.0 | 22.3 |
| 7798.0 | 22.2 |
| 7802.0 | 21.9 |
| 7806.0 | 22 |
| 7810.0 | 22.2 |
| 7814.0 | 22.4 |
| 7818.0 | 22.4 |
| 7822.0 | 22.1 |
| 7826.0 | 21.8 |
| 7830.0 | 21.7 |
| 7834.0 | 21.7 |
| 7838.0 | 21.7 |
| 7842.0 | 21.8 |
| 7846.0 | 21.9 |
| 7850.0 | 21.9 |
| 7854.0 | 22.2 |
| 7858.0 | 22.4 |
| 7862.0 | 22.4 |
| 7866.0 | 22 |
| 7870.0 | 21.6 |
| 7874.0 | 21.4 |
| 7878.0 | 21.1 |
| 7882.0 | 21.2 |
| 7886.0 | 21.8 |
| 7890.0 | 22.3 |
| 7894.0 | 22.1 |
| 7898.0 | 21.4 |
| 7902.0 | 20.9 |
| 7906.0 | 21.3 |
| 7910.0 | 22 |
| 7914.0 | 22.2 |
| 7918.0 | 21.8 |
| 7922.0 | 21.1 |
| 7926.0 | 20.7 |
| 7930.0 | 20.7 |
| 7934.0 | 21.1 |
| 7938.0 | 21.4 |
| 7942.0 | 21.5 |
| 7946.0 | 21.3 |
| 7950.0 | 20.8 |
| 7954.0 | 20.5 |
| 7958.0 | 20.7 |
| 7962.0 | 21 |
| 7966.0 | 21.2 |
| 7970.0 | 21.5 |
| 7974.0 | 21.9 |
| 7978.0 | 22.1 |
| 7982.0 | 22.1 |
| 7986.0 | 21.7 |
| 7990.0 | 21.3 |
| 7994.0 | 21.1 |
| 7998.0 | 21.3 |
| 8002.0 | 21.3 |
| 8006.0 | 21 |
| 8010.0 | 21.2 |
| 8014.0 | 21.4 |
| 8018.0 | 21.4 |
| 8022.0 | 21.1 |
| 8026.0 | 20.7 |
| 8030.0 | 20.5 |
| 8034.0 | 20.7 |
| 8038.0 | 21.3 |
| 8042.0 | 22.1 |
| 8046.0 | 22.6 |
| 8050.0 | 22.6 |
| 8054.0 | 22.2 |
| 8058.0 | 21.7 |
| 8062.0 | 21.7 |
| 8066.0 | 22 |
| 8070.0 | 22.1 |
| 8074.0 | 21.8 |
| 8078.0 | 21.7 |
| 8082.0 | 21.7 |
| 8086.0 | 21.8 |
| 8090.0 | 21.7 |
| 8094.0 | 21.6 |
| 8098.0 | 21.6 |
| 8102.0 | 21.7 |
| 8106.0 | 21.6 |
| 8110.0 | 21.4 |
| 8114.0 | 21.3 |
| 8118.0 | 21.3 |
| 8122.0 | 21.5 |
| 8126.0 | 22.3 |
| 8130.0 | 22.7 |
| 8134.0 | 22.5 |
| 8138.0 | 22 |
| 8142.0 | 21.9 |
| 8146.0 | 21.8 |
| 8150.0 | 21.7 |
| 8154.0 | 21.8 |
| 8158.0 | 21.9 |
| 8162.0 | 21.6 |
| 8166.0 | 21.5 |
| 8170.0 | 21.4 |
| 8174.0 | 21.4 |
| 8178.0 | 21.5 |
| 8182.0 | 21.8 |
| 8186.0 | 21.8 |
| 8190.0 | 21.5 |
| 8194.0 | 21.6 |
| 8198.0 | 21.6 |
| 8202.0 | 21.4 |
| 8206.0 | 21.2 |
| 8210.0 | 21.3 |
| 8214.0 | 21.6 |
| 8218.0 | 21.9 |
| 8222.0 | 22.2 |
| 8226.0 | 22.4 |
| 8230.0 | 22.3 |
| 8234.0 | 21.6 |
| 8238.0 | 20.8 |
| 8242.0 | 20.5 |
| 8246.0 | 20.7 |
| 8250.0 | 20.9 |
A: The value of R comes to 1.0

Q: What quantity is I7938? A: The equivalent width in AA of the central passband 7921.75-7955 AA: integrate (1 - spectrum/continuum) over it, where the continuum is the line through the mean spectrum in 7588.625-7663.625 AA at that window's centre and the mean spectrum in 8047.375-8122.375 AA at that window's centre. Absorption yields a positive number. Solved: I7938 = 1.7 AA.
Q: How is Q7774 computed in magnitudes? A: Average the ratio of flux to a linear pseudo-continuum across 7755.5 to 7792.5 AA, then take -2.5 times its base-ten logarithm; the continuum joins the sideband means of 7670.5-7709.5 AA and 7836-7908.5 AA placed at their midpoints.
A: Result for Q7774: 0.03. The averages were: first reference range 22.8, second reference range 21.7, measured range 21.8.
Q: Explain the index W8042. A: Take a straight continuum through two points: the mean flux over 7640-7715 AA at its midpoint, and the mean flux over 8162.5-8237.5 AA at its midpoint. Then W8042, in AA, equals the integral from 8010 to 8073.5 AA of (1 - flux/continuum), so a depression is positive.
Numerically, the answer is 0.95 AA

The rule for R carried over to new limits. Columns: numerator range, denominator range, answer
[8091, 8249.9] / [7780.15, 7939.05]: 1.08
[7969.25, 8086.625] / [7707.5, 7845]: 1.04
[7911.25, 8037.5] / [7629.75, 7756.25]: 1.01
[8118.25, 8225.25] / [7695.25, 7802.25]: 1.09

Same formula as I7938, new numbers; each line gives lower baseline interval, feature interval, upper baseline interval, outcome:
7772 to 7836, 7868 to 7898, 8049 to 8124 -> 0.3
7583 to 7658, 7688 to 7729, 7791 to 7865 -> -0.7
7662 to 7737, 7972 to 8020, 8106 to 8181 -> 1.2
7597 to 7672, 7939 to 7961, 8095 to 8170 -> 1.2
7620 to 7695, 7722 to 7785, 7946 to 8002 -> 1.0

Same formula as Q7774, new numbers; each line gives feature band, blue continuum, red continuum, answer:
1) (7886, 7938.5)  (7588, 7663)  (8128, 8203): 0.04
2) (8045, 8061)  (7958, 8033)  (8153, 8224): -0.04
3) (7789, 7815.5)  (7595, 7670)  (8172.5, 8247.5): 0.02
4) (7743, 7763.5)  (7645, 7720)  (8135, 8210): 0.01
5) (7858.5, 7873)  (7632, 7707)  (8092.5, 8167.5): 0.01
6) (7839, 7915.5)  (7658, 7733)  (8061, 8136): 0.02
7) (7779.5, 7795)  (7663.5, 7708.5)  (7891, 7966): 0.02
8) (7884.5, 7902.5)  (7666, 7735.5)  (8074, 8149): 0.03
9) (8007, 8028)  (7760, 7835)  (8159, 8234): 0.03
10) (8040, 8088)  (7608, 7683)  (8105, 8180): -0.01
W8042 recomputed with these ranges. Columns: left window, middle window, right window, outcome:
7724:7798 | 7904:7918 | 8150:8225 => 0.0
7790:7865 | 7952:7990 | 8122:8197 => 0.9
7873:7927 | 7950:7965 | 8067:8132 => 0.6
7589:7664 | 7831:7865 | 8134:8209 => 0.8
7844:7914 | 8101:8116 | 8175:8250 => 0.1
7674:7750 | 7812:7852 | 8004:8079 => 0.7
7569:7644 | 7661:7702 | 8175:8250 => 0.4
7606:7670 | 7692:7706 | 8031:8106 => 0.2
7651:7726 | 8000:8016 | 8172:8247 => 0.5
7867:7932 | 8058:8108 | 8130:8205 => -0.2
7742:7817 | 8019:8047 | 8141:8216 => 0.6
